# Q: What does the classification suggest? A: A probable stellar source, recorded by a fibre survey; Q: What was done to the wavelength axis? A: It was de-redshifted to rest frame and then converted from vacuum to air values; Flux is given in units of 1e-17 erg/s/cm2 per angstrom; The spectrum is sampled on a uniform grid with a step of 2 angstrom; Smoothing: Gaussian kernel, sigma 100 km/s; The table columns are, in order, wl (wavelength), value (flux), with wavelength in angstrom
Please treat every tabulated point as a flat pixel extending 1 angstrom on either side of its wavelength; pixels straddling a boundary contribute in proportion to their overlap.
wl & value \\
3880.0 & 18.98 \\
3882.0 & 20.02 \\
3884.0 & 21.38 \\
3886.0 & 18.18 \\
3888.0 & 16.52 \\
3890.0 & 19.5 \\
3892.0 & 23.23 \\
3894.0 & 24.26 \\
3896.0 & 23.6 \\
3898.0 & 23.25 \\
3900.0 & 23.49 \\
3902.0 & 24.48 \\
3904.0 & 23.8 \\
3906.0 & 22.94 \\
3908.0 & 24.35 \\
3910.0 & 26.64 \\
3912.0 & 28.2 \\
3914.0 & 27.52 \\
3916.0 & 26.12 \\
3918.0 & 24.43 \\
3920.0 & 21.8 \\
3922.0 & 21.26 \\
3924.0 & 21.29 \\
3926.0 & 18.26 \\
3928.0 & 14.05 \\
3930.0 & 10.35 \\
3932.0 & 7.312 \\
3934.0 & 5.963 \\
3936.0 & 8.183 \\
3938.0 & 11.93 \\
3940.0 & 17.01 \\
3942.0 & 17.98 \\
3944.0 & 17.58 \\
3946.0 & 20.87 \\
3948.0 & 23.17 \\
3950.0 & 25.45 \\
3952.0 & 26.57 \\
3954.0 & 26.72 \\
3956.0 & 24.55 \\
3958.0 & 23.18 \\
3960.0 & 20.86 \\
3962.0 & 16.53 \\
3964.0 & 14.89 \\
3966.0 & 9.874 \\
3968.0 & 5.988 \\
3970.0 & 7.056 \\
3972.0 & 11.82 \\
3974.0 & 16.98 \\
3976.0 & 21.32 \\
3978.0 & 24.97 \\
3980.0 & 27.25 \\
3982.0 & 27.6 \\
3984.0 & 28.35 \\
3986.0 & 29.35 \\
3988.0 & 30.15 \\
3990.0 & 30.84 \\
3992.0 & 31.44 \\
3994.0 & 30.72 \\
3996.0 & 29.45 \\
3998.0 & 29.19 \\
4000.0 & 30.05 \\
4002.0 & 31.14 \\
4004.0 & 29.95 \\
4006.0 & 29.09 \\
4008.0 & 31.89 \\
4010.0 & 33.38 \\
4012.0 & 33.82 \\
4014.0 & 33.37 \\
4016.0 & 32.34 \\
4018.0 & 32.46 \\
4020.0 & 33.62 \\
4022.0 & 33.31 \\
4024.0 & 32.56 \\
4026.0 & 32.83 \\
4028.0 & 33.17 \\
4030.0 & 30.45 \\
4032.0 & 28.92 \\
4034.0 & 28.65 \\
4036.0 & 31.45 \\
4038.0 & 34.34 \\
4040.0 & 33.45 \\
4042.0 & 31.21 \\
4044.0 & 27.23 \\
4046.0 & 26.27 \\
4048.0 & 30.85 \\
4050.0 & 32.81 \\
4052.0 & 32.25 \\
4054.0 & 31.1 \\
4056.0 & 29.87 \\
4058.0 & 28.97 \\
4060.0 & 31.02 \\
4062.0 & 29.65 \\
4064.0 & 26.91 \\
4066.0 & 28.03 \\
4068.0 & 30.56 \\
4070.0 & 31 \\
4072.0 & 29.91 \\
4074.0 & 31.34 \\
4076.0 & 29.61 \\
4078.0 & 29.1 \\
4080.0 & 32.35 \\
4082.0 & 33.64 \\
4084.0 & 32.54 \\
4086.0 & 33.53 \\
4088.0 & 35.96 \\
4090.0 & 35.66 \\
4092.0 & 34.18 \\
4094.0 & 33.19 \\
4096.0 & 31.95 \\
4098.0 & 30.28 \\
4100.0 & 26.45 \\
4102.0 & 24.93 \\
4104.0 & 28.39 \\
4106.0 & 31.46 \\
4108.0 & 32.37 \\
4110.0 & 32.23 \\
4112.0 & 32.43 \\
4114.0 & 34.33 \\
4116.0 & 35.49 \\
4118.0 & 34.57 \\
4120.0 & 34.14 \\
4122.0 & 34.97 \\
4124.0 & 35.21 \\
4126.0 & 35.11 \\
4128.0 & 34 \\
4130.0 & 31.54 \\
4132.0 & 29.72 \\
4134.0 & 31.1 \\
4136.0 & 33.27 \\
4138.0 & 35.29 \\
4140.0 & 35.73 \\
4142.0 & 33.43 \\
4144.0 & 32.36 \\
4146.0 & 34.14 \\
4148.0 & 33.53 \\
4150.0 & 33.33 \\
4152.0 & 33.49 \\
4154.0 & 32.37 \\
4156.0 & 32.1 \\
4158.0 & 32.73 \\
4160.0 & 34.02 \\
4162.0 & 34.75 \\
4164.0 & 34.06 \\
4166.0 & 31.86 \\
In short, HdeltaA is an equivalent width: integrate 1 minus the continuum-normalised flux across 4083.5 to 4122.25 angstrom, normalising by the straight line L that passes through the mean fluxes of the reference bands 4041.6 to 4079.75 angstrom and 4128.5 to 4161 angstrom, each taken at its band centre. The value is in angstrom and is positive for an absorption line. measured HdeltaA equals -1.2 angstrom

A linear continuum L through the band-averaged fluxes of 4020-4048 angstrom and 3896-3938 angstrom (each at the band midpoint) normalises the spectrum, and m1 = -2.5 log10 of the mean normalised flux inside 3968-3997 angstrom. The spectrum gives 0.10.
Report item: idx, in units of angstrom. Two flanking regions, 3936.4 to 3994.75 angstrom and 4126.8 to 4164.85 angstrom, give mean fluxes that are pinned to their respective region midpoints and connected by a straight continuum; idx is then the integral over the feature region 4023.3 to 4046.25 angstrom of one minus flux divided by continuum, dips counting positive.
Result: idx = -4.62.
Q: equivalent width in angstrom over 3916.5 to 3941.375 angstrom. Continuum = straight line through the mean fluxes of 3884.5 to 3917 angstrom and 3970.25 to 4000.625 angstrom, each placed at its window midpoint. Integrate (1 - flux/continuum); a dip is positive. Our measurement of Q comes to 9.1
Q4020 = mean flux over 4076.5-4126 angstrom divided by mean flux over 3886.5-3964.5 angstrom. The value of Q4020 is 1.59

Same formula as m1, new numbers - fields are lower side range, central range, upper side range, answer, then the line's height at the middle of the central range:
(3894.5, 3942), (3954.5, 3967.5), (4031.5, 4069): 0.26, 23.2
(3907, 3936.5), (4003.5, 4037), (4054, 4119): -0.20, 26.5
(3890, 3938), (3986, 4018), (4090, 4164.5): -0.21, 25.5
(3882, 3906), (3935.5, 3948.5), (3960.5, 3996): 0.29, 21.8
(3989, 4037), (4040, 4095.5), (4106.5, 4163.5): 0.04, 32.3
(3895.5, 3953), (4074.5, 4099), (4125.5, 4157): -0.10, 29.9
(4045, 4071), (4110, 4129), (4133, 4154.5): -0.06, 32.5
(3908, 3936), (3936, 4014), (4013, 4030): 0.14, 26.5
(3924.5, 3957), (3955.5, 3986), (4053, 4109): 0.07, 20.2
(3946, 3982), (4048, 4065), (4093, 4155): -0.12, 27.1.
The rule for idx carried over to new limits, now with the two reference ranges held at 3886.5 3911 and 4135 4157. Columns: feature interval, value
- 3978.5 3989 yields -0.7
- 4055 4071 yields 0.3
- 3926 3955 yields 9.5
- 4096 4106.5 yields 1.0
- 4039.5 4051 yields -0.4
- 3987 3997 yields -1.3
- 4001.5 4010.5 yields -1.1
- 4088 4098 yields -0.8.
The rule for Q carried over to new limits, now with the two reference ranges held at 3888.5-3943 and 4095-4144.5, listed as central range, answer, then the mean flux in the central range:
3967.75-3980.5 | 3.76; 16.7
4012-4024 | -3.12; 33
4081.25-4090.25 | -1.13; 34.2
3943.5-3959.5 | -1.02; 23.6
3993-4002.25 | -1.86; 30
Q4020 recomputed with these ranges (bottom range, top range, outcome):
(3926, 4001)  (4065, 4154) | 1.59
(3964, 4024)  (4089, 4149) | 1.23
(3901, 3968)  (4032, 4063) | 1.56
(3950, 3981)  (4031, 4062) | 1.62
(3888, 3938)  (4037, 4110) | 1.52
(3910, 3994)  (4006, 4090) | 1.54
